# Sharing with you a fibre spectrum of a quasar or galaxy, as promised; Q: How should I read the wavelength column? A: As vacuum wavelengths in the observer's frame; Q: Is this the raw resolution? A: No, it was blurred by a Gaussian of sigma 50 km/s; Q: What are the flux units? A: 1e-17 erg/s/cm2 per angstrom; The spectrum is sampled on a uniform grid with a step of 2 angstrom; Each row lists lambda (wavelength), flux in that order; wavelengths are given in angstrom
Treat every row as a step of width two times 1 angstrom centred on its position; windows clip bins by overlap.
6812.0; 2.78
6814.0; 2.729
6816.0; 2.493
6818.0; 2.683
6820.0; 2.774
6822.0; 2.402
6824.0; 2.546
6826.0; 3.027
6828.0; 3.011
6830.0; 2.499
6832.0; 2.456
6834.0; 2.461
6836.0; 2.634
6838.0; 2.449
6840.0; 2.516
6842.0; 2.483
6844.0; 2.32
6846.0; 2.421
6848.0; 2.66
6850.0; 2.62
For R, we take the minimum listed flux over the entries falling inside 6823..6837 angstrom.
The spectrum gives 2.456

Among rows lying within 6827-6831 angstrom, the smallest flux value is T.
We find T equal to 2.499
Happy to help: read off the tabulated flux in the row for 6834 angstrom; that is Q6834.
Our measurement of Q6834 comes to 2.461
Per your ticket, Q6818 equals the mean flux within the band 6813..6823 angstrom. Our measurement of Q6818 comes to 2.62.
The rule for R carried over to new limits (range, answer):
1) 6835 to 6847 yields 2.32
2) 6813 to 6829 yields 2.402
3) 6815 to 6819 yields 2.493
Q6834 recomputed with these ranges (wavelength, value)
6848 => 2.66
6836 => 2.634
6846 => 2.421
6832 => 2.456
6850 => 2.62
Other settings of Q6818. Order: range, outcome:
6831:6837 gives 2.52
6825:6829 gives 3.02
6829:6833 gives 2.48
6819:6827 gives 2.69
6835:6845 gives 2.48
